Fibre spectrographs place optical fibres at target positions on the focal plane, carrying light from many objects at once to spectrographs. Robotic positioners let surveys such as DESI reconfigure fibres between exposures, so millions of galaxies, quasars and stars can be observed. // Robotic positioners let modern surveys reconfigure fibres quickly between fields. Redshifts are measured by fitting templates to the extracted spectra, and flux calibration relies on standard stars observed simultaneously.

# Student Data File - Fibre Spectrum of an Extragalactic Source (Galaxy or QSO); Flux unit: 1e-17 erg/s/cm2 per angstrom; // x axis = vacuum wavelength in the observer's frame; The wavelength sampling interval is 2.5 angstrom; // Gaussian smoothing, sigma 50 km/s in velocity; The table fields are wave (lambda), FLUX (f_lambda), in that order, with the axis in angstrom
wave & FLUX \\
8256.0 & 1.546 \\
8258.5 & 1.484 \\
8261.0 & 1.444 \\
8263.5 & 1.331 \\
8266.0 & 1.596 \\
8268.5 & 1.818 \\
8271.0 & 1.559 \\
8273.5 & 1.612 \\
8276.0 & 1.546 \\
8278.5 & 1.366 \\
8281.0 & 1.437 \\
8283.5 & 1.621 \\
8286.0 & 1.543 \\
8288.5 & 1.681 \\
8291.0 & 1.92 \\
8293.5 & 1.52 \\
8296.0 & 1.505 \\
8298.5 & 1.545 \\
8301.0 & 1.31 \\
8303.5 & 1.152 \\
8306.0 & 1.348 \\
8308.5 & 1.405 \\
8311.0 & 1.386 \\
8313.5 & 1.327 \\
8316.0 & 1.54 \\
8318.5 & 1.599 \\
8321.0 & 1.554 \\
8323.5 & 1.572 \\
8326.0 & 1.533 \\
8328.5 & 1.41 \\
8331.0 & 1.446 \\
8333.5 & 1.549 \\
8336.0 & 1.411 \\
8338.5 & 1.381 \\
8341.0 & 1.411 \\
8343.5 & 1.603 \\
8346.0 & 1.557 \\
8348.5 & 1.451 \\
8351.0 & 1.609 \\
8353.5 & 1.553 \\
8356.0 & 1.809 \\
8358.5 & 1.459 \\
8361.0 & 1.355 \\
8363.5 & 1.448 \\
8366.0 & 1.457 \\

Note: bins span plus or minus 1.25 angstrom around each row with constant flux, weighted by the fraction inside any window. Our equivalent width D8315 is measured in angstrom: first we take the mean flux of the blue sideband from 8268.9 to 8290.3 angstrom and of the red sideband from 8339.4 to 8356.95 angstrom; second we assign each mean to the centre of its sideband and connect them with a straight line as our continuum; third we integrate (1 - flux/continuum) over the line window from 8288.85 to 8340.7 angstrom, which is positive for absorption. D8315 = 3.0 angstrom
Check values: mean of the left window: 1.57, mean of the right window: 1.56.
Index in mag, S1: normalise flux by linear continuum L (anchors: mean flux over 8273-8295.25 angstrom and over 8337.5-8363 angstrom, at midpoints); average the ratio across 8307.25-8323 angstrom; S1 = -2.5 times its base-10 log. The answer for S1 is 0.056 mag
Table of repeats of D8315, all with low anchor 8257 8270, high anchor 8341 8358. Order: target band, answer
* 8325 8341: 1.21 angstrom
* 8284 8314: 1.44 angstrom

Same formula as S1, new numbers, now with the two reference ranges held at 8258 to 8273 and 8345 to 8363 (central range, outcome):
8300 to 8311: 0.174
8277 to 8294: -0.030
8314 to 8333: 0.018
